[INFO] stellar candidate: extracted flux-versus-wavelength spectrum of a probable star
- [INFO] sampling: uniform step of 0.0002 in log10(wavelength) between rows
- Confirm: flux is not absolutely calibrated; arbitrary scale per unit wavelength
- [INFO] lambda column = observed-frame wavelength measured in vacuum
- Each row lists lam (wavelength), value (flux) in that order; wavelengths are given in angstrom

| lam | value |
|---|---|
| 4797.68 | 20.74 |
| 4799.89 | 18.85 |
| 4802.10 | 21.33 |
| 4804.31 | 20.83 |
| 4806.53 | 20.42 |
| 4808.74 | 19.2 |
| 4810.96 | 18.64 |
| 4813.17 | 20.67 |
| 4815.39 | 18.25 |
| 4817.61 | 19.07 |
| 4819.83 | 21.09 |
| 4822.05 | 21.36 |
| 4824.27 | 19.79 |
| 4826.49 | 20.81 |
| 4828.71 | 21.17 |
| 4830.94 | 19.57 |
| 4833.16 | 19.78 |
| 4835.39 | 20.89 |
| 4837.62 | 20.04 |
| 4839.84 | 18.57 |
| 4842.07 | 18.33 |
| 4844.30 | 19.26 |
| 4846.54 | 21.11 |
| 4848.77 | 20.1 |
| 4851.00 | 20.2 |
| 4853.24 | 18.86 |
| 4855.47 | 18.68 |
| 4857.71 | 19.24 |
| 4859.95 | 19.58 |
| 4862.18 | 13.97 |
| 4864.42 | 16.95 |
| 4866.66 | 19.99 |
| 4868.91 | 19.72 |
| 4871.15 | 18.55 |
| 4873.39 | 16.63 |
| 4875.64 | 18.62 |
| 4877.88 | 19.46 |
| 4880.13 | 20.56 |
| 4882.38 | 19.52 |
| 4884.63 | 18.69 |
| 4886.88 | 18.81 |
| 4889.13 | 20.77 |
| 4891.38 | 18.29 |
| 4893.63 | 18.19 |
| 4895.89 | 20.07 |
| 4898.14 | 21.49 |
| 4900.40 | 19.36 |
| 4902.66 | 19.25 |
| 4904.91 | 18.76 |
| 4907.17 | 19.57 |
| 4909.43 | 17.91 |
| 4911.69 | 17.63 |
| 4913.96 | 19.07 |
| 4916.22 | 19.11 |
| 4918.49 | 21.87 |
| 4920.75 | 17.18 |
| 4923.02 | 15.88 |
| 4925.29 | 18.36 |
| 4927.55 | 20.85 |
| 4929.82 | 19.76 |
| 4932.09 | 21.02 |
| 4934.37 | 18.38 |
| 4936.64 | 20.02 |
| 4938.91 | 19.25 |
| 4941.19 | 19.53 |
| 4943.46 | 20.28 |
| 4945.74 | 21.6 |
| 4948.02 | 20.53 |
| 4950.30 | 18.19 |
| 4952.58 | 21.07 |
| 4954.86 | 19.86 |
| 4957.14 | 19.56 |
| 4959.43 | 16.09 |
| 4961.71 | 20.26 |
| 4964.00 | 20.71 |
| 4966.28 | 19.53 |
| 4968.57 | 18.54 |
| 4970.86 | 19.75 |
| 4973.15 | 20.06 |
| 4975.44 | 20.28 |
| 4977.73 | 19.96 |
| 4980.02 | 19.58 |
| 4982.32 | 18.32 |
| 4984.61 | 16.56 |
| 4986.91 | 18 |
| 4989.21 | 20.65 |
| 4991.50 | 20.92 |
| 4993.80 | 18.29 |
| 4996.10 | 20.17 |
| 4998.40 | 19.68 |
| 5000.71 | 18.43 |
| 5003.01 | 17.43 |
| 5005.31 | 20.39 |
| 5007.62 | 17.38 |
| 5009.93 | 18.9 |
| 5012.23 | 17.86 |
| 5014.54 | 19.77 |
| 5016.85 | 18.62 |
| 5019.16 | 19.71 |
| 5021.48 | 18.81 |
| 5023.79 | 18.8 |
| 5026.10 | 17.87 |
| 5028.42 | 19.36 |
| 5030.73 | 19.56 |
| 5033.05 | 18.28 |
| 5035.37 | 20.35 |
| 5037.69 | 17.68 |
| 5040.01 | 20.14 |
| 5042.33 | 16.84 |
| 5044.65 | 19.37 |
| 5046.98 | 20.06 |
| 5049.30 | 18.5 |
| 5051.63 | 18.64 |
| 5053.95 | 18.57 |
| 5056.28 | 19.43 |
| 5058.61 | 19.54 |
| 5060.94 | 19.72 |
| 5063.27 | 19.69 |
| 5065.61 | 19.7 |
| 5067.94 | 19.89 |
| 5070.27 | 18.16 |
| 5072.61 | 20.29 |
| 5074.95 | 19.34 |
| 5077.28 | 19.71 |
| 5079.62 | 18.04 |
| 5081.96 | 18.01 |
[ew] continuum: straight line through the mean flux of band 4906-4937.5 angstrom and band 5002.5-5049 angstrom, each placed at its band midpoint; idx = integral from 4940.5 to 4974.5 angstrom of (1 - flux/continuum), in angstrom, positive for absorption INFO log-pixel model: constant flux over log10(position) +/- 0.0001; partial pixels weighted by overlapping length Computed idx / -1.3 angstrom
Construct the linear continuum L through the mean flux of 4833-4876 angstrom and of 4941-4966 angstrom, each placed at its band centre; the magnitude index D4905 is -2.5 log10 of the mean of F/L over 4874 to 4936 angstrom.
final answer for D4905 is 0.01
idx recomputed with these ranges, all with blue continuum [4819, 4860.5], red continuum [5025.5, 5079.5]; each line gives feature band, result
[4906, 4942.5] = 0.96 angstrom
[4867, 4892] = 0.85 angstrom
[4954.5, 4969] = 0.19 angstrom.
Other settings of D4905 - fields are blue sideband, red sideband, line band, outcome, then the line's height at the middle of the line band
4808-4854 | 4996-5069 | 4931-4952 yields -0.03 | 19.4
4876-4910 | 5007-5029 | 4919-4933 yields 0.01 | 19.2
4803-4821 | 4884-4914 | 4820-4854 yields -0.02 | 19.6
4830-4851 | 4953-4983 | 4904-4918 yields 0.05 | 19.6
